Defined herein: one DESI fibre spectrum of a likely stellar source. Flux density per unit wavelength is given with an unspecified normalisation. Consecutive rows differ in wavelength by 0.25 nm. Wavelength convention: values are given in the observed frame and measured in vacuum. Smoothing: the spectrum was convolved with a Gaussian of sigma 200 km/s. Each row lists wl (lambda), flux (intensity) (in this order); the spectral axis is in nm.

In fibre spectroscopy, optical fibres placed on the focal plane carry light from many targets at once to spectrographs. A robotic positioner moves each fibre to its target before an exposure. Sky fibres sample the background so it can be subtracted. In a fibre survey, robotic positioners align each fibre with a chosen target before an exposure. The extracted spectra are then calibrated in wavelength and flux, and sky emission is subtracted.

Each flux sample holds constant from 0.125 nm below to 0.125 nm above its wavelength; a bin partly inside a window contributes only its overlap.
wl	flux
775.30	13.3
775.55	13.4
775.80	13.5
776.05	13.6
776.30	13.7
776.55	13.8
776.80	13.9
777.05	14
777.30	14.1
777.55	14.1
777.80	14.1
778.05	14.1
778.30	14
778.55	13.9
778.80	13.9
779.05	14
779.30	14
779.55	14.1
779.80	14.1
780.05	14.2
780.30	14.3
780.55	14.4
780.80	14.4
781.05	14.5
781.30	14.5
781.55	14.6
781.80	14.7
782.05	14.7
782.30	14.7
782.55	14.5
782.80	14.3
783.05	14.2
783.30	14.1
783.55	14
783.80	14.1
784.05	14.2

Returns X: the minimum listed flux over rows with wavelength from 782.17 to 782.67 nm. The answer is 14.5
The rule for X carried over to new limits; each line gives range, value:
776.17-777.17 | 13.7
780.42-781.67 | 14.4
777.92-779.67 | 13.9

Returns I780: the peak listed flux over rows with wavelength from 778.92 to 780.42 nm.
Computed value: 14.3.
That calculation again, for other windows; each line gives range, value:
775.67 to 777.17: 14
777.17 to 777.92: 14.1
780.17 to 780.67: 14.4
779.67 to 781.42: 14.5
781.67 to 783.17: 14.7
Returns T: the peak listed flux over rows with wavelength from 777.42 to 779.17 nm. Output 14.1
